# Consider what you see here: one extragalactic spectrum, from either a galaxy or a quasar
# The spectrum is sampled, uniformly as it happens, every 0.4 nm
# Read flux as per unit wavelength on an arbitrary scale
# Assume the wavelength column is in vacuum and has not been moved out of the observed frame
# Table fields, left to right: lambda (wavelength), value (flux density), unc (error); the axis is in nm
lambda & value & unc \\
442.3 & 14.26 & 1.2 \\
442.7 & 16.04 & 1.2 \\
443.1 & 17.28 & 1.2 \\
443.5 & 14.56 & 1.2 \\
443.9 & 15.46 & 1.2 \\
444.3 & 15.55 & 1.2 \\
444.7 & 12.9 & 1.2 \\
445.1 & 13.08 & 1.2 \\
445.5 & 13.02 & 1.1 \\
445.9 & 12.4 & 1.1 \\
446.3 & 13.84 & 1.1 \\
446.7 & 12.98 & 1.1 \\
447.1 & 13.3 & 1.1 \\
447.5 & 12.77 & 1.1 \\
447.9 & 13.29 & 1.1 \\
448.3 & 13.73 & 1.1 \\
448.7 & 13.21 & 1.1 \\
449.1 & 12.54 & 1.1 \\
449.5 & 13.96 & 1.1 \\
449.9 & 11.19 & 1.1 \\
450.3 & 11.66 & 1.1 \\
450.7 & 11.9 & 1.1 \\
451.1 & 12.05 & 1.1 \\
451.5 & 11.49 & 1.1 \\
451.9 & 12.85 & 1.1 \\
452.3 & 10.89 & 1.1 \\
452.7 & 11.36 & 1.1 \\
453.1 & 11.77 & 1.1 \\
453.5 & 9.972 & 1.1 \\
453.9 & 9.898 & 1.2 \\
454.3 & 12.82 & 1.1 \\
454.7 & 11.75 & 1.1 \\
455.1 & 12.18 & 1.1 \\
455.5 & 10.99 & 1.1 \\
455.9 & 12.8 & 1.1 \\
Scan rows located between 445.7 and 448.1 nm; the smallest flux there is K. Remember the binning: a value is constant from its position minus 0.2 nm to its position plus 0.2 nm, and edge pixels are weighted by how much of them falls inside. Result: 12.4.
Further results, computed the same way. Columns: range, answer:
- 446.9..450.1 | 11.19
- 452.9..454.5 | 9.898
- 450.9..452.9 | 10.89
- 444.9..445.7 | 13.02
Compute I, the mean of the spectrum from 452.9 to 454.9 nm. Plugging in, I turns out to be 11.2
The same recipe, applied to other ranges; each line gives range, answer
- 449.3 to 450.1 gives 12.6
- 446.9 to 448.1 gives 13.1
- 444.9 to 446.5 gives 13.1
